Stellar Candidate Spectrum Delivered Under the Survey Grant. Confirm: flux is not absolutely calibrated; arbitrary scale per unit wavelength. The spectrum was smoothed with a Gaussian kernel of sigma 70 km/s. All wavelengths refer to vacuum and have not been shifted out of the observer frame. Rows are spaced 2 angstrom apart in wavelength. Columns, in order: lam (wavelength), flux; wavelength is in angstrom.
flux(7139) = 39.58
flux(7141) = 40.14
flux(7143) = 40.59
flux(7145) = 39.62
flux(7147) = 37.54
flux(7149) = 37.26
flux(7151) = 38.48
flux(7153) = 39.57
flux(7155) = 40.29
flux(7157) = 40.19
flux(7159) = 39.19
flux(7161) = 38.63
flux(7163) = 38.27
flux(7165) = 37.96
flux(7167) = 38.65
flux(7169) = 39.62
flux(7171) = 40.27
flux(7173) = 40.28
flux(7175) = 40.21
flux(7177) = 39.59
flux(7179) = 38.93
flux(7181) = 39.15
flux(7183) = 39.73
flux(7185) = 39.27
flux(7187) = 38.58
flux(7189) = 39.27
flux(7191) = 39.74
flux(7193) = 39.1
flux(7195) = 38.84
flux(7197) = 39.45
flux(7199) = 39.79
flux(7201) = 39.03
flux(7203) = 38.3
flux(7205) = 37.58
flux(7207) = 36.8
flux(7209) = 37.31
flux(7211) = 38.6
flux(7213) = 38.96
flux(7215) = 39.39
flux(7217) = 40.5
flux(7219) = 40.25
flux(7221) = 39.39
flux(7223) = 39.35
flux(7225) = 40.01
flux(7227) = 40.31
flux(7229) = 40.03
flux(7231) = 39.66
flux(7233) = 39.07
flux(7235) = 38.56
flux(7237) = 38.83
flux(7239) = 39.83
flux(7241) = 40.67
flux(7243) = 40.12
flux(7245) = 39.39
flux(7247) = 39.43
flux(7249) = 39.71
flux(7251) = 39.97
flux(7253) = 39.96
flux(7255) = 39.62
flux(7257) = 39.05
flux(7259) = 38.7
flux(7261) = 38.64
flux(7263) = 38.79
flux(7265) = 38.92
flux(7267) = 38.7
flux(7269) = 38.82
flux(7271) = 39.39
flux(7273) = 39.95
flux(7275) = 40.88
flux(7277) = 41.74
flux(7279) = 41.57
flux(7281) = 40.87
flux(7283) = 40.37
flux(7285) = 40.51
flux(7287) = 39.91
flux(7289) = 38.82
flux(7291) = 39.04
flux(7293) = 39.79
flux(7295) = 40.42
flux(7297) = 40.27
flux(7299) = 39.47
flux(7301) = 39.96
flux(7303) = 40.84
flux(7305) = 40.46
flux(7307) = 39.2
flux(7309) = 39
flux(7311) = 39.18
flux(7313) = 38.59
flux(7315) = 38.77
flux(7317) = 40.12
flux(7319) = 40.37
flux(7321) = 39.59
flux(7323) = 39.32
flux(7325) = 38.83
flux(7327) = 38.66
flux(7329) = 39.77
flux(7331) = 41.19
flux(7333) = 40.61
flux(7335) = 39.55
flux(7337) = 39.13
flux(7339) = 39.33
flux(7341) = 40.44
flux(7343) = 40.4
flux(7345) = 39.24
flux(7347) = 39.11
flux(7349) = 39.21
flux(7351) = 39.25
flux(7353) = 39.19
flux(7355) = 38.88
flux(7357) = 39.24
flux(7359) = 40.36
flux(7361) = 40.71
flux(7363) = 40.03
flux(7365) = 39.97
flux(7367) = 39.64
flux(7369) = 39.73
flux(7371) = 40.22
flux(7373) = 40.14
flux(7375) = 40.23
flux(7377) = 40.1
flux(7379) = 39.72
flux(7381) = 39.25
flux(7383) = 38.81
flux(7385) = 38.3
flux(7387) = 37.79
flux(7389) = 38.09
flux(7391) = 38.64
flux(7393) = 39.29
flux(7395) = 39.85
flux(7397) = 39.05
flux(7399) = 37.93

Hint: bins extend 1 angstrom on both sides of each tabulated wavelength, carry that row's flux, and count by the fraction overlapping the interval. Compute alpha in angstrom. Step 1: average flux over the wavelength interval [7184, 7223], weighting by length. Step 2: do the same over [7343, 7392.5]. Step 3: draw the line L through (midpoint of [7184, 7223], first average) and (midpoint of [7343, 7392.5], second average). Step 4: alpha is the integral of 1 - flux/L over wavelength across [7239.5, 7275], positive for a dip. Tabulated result -0.30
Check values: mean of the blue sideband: 39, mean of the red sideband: 39.4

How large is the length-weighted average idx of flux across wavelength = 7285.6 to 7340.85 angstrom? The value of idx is 39.7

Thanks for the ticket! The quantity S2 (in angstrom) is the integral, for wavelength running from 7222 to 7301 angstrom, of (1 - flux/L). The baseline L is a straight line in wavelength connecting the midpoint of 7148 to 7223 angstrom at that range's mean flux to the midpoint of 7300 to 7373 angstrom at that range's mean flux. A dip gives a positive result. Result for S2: -0.7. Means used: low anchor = 39.1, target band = 39.7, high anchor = 39.7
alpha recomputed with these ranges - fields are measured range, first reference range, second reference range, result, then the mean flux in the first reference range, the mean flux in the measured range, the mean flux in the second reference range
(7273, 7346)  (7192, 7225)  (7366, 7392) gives -1.4 angstrom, 38.9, 39.9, 39.3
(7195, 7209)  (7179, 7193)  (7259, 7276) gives 0.3 angstrom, 39.3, 38.4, 39.2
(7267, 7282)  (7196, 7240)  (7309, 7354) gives -0.4 angstrom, 39.1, 40.3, 39.5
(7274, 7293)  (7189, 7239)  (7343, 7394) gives -0.5 angstrom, 39.1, 40.4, 39.4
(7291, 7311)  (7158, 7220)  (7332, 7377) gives -0.2 angstrom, 39.1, 39.9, 39.8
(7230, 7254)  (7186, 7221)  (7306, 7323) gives -0.3 angstrom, 38.9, 39.6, 39.4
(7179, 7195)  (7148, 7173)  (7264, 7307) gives 0.0 angstrom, 39.1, 39.2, 40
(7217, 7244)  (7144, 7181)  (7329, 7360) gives -0.3 angstrom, 39.1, 39.7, 39.7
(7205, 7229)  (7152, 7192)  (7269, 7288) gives 0.4 angstrom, 39.4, 39.1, 40.5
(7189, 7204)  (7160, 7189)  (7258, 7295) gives 0.1 angstrom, 39.2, 39.2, 39.8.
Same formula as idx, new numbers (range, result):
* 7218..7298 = 39.7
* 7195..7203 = 39.2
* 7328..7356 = 39.7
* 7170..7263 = 39.3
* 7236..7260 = 39.6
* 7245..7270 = 39.2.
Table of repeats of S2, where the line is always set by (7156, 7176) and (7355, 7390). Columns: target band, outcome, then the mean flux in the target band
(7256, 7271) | 0.2 angstrom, 38.8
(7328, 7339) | -0.1 angstrom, 40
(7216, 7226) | -0.1 angstrom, 39.9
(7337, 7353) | 0.0 angstrom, 39.5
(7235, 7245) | -0.1 angstrom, 39.7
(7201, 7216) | 0.4 angstrom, 38.2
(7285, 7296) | -0.1 angstrom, 39.7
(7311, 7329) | 0.1 angstrom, 39.3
